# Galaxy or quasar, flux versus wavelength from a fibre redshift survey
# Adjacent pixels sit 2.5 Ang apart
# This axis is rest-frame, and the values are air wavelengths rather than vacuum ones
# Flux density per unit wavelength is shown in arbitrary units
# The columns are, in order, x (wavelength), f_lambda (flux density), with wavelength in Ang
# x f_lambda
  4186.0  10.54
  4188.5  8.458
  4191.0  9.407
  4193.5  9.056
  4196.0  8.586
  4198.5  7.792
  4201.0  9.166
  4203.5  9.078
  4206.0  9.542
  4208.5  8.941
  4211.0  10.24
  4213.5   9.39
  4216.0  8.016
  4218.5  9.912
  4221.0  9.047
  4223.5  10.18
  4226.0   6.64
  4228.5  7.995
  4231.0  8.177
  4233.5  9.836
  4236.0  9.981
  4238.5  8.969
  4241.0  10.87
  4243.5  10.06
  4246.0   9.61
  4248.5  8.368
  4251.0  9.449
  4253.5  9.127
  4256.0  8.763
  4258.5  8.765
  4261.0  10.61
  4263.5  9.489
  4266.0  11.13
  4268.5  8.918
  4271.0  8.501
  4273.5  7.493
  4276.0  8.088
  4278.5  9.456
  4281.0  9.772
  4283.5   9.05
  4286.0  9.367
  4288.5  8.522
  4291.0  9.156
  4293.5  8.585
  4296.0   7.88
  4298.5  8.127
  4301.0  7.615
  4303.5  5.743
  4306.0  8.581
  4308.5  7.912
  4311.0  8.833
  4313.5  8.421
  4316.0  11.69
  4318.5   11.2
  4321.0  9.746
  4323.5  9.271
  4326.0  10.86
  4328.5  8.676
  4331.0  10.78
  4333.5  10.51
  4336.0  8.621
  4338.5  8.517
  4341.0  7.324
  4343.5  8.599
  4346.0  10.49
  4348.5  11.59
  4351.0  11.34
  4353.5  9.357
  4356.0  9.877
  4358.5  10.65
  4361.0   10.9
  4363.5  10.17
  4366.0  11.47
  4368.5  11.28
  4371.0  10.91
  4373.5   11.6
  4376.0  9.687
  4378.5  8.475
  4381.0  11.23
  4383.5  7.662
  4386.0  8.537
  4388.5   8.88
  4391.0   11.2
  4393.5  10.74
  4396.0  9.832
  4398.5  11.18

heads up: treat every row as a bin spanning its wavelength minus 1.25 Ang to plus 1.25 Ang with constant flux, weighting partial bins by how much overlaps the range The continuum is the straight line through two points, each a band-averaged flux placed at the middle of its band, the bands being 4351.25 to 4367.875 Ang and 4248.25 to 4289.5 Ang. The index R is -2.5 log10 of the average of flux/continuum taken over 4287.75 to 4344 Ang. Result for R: 0.11 mag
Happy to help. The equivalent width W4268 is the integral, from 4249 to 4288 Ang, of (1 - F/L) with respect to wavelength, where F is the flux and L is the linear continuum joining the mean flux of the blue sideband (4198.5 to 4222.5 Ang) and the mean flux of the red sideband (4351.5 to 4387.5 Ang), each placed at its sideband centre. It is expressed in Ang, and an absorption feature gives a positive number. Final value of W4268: 1.5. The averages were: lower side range 9.19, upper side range 10.1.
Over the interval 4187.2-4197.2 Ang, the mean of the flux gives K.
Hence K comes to 8.89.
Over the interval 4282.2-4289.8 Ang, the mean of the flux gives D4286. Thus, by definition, 8.99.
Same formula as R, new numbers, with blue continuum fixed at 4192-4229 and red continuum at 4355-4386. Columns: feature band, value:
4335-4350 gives 0.09 mag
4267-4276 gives 0.13 mag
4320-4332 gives 0.00 mag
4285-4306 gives 0.18 mag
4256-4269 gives -0.04 mag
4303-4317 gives 0.13 mag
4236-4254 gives -0.04 mag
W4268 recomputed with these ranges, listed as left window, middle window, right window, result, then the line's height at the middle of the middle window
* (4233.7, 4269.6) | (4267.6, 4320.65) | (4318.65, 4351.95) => 5.2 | 9.67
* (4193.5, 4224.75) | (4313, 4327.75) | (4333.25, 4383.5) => -0.6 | 9.83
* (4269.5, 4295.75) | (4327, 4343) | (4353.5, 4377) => 1.4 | 9.97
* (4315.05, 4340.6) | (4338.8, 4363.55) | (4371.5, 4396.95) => -0.3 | 9.85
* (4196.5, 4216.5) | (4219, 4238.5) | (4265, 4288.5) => 0.3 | 9.04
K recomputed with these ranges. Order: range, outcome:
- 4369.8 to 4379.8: 10.2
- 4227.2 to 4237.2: 8.98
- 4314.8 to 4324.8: 10.5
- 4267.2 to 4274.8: 8.32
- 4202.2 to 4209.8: 9.19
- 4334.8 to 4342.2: 8.16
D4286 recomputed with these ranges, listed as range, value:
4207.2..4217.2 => 9.15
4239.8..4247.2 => 10.2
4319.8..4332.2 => 9.86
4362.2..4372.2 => 11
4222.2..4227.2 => 8.43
